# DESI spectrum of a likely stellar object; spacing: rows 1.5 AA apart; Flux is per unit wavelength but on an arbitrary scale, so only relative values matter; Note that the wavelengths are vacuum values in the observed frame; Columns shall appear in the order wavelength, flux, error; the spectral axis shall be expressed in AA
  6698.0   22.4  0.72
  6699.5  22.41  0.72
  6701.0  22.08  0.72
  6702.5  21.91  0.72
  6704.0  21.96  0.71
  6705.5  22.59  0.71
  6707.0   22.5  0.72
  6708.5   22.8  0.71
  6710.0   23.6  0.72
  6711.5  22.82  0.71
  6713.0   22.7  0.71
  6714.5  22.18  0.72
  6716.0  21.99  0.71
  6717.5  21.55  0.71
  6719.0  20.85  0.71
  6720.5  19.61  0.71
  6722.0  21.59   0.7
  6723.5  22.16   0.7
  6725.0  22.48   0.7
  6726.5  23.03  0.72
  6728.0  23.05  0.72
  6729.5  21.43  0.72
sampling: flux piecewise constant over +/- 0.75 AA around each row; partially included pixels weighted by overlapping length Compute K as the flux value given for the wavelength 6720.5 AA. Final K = 19.61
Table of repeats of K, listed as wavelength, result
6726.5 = 23.03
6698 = 22.4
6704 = 21.96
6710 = 23.6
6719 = 20.85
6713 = 22.7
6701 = 22.08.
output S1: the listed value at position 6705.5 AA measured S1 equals 22.59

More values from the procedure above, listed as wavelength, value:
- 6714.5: 22.18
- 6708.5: 22.8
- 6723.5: 22.16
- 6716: 21.99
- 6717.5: 21.55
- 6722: 21.59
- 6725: 22.48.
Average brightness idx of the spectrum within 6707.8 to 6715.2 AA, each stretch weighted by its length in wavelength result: 22.8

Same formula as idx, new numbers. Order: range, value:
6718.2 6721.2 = 20.3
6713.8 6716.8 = 22.1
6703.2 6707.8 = 22.4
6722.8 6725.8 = 22.3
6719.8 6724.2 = 21.1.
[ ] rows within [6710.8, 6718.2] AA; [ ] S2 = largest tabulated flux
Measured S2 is 22.82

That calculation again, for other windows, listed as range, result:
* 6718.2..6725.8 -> 22.48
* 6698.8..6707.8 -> 22.59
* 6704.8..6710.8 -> 23.6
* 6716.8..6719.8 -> 21.55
